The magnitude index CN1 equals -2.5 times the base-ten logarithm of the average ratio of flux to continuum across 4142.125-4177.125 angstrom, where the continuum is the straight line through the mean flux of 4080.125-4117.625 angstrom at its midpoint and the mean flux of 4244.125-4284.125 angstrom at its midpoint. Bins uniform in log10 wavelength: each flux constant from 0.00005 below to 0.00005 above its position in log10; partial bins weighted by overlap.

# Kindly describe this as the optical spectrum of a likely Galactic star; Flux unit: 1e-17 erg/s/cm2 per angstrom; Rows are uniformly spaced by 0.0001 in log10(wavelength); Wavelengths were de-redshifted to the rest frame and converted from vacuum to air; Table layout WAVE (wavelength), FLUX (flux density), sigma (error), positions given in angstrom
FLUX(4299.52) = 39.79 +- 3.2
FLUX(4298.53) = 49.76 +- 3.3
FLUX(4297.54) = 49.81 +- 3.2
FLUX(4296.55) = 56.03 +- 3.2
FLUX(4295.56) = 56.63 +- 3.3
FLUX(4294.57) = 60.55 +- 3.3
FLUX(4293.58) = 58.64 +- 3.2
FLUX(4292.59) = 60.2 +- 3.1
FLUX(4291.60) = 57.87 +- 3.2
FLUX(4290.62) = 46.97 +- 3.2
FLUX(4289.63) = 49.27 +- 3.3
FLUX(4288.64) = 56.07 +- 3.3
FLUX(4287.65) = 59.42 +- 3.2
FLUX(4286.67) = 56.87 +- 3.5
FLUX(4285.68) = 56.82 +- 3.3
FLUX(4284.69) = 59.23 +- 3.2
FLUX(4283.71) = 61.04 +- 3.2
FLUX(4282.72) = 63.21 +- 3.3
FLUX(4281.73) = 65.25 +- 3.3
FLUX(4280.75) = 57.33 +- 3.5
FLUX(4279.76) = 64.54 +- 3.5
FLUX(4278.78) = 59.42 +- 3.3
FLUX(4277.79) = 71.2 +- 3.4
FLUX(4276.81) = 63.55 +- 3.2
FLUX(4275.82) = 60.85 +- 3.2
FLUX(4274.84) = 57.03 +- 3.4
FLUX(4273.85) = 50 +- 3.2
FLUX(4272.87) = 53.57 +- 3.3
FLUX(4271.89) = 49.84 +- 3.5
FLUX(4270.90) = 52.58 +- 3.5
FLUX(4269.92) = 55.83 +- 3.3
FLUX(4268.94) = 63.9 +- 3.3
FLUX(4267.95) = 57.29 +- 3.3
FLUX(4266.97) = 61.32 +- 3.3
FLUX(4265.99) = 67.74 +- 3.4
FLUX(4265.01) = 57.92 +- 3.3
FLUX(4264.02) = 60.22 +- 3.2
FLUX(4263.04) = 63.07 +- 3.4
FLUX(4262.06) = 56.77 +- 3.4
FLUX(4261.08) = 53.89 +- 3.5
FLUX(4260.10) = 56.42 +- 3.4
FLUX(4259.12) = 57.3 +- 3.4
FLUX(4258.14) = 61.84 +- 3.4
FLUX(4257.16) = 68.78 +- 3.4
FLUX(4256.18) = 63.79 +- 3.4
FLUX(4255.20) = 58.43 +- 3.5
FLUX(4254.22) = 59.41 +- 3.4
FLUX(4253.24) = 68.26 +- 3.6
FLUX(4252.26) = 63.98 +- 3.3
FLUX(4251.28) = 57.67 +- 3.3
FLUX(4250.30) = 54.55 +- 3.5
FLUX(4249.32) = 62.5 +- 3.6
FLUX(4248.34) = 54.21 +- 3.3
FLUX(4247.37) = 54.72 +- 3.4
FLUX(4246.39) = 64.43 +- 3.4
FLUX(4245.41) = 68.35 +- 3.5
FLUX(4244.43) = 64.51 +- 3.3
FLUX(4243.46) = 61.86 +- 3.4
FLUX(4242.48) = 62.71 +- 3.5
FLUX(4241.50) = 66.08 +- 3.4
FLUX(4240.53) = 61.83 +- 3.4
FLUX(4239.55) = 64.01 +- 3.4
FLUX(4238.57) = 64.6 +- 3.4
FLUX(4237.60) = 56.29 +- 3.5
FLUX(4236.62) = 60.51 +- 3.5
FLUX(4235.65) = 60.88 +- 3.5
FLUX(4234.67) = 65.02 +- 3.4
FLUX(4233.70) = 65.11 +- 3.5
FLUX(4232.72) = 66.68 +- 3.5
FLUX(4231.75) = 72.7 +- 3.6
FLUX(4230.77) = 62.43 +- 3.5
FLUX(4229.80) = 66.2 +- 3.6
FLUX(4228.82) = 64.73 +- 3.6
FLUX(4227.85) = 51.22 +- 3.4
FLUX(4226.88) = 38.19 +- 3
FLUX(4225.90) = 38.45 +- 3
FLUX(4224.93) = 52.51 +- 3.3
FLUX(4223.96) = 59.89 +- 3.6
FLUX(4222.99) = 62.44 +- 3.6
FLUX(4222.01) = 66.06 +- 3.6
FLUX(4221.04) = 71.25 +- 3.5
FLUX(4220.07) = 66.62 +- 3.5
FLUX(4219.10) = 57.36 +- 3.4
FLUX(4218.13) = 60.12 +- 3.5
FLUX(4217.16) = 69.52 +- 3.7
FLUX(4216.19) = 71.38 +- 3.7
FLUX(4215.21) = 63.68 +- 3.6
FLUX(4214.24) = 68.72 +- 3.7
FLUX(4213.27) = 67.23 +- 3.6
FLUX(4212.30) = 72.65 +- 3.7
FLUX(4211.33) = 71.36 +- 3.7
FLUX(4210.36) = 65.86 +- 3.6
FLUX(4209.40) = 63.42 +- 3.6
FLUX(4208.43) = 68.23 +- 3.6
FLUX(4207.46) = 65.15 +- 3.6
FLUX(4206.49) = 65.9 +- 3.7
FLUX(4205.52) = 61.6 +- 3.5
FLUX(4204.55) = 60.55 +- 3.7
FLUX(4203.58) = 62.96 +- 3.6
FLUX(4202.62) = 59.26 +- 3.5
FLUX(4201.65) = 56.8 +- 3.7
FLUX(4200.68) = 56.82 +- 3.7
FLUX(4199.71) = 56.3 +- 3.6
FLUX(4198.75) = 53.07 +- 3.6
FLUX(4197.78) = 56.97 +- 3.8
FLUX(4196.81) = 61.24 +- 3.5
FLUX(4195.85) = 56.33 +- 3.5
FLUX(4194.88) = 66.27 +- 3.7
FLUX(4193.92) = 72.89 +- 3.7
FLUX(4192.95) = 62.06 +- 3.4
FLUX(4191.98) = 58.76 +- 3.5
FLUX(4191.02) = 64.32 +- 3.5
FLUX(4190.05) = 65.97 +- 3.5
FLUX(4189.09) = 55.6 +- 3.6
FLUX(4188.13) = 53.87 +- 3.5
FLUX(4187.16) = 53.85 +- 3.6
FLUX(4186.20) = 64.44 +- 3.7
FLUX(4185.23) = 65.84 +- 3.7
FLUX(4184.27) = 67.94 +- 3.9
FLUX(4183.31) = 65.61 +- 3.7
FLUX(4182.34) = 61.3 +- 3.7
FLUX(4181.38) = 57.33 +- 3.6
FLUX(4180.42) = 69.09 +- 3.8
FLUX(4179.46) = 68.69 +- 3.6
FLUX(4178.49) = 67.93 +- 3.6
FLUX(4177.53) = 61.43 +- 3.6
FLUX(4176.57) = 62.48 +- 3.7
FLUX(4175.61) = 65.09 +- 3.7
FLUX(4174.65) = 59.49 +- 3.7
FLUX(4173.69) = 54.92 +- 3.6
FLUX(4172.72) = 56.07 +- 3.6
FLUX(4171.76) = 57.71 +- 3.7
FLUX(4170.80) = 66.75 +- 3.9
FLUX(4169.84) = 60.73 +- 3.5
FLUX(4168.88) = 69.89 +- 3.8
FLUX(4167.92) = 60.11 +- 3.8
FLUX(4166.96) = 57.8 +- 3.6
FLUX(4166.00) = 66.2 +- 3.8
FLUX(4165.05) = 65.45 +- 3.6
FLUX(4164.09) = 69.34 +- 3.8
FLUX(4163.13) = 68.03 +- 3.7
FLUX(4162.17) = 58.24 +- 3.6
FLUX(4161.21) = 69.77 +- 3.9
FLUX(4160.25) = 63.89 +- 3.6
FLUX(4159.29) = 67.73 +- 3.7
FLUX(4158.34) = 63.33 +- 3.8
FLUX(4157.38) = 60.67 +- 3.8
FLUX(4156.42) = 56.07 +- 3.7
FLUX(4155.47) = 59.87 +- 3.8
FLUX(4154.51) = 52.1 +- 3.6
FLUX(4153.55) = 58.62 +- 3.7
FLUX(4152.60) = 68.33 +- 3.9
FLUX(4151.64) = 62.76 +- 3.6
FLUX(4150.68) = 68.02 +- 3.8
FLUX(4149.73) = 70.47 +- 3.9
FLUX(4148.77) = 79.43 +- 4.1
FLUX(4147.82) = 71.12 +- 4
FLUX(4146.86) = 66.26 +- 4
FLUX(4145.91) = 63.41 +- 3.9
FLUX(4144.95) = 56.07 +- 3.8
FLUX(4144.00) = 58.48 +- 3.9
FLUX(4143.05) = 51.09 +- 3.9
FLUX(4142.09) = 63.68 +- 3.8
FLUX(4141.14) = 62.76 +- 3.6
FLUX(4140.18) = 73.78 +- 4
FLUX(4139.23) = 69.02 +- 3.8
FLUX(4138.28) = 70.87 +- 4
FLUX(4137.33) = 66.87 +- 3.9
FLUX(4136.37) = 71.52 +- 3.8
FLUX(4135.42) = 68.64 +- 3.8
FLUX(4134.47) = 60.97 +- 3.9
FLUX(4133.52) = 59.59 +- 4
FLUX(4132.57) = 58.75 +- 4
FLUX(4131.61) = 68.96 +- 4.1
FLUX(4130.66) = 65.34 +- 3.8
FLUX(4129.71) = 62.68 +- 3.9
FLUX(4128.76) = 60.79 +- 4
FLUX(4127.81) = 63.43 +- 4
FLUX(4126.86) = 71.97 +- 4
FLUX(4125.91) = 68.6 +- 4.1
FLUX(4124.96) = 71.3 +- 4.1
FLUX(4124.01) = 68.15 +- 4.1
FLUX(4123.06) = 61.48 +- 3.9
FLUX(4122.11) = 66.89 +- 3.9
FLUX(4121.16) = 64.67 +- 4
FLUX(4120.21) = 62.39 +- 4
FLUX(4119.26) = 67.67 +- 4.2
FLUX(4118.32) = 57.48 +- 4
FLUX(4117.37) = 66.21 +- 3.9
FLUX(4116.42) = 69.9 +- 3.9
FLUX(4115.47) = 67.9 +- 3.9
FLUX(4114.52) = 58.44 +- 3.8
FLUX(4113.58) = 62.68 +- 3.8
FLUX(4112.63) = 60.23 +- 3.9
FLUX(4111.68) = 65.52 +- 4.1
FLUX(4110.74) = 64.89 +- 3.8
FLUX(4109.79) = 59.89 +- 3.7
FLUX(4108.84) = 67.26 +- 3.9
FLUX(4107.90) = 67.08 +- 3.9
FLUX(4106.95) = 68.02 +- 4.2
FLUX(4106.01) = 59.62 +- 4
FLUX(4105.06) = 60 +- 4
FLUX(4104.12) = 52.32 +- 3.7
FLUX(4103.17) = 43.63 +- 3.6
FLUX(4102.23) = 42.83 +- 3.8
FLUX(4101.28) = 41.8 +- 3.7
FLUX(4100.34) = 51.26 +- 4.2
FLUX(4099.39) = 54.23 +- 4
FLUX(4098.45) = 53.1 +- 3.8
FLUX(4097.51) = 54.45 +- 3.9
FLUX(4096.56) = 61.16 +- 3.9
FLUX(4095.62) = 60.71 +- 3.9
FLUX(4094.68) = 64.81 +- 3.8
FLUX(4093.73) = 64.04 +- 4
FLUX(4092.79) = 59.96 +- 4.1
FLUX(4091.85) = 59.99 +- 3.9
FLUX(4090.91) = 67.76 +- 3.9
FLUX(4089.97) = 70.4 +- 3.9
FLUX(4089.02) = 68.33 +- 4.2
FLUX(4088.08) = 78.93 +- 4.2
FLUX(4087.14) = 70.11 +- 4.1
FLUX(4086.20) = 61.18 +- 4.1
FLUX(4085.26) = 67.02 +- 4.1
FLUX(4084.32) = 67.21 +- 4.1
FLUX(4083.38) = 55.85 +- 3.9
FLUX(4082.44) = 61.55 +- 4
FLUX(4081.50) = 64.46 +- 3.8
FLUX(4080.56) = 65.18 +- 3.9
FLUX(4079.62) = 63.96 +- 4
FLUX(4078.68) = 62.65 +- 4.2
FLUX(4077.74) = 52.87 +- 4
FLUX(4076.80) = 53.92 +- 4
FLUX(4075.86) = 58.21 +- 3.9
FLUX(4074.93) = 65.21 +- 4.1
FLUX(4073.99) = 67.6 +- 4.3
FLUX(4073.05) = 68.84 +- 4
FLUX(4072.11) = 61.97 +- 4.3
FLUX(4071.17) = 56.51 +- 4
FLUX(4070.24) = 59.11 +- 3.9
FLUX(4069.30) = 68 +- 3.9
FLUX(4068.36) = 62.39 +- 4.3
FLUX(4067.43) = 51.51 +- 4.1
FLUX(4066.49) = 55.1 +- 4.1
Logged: -0.03 mag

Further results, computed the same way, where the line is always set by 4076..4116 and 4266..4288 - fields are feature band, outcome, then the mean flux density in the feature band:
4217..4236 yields -0.018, 60.7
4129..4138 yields -0.074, 64.8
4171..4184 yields -0.037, 62.3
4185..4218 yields -0.051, 62.9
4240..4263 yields -0.027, 61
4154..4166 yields -0.048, 63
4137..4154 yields -0.090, 65.6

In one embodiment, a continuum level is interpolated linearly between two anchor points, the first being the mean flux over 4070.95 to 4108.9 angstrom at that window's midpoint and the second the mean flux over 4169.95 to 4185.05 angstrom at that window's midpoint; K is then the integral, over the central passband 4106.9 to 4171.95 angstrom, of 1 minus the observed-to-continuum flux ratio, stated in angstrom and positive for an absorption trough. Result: -2.7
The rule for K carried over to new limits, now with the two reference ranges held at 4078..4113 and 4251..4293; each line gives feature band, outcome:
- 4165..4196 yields -1.21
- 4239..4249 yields -0.47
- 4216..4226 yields -0.38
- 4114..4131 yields -1.26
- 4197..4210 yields -0.15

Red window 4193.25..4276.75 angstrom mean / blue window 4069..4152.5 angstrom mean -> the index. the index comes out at 1.0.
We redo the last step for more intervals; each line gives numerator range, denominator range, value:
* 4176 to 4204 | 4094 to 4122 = 1.03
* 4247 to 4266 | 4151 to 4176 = 0.96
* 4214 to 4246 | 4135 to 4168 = 0.96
